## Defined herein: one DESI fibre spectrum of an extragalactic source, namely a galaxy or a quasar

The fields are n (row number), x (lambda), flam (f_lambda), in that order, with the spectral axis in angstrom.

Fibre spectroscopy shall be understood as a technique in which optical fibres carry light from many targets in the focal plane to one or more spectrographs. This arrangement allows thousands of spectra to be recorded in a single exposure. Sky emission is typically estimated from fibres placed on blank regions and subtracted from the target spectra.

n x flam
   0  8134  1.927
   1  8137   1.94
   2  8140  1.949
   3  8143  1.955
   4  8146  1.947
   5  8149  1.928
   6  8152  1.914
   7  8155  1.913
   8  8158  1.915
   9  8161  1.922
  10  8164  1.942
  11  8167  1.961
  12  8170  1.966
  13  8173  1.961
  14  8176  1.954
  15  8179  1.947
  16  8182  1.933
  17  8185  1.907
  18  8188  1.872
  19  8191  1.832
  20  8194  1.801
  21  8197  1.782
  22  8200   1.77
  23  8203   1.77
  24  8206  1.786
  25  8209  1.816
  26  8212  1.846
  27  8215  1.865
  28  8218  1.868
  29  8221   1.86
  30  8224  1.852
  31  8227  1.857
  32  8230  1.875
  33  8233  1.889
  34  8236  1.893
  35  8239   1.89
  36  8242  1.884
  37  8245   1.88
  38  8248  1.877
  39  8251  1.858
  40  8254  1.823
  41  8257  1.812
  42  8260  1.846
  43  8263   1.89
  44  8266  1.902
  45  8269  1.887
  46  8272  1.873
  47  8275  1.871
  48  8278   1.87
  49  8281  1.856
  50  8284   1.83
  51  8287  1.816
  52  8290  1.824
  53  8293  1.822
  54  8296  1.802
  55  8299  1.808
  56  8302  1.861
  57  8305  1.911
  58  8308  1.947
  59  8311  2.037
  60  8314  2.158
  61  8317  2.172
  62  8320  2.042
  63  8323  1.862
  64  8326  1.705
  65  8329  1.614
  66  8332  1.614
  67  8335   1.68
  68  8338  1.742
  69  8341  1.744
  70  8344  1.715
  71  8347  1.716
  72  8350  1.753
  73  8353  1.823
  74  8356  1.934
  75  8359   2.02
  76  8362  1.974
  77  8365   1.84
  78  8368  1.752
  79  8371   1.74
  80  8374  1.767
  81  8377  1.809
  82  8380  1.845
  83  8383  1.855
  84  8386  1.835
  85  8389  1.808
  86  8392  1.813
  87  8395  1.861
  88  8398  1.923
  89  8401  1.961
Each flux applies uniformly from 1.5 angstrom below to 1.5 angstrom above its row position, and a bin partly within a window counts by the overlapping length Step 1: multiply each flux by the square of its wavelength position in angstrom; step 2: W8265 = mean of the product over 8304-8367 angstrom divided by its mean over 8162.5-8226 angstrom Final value 1.0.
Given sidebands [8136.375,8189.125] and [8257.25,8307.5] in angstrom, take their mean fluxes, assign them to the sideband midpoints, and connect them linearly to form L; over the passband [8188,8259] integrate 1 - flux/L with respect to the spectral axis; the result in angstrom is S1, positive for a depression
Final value 1.9 angstrom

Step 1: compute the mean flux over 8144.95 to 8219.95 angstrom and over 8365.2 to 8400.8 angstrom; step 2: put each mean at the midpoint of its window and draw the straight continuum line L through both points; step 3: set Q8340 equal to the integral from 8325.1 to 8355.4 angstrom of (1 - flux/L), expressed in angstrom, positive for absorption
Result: 2.0 angstrom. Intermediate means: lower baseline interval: 1.88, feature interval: 1.72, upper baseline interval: 1.82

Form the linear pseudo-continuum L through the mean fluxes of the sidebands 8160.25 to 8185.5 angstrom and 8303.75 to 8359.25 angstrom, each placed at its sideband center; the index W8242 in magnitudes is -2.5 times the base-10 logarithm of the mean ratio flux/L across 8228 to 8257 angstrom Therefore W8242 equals 0.02 mag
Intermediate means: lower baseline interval 1.95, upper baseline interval 1.85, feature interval 1.87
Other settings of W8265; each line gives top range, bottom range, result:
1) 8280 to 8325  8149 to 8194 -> 1.03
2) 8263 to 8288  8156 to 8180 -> 0.98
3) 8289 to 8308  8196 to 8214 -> 1.05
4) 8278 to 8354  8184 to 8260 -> 1.02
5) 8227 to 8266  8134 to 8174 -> 0.99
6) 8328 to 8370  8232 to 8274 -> 0.97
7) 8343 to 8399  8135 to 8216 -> 1.01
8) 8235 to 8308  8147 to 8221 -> 1.01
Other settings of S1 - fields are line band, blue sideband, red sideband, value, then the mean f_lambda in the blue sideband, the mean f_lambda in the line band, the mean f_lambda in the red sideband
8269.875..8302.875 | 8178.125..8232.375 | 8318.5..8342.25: -1.0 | 1.85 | 1.84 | 1.75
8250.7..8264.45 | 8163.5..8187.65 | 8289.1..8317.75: 0.6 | 1.94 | 1.84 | 1.93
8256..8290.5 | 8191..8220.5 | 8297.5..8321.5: 1.3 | 1.81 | 1.86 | 1.99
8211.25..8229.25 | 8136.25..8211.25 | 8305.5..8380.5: 0.2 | 1.89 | 1.86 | 1.84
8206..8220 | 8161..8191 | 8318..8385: 0.5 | 1.93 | 1.84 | 1.8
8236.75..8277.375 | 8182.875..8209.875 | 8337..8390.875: -1.2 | 1.82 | 1.87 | 1.82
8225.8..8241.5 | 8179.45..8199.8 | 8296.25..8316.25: 0.1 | 1.85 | 1.88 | 1.95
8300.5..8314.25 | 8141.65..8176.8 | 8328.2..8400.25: -0.9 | 1.94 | 1.97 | 1.8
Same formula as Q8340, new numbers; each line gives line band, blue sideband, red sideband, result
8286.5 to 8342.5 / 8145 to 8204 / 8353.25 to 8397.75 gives 0.4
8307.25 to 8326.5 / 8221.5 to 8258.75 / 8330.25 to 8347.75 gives -3.0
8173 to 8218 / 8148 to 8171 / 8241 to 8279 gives 1.3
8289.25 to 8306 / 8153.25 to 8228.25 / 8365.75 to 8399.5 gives 0.1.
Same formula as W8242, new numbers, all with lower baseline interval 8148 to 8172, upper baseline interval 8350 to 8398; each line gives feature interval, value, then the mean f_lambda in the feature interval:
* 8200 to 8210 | 0.08 mag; 1.79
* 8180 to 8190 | 0.01 mag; 1.9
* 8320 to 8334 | 0.08 mag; 1.73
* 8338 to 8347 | 0.08 mag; 1.73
